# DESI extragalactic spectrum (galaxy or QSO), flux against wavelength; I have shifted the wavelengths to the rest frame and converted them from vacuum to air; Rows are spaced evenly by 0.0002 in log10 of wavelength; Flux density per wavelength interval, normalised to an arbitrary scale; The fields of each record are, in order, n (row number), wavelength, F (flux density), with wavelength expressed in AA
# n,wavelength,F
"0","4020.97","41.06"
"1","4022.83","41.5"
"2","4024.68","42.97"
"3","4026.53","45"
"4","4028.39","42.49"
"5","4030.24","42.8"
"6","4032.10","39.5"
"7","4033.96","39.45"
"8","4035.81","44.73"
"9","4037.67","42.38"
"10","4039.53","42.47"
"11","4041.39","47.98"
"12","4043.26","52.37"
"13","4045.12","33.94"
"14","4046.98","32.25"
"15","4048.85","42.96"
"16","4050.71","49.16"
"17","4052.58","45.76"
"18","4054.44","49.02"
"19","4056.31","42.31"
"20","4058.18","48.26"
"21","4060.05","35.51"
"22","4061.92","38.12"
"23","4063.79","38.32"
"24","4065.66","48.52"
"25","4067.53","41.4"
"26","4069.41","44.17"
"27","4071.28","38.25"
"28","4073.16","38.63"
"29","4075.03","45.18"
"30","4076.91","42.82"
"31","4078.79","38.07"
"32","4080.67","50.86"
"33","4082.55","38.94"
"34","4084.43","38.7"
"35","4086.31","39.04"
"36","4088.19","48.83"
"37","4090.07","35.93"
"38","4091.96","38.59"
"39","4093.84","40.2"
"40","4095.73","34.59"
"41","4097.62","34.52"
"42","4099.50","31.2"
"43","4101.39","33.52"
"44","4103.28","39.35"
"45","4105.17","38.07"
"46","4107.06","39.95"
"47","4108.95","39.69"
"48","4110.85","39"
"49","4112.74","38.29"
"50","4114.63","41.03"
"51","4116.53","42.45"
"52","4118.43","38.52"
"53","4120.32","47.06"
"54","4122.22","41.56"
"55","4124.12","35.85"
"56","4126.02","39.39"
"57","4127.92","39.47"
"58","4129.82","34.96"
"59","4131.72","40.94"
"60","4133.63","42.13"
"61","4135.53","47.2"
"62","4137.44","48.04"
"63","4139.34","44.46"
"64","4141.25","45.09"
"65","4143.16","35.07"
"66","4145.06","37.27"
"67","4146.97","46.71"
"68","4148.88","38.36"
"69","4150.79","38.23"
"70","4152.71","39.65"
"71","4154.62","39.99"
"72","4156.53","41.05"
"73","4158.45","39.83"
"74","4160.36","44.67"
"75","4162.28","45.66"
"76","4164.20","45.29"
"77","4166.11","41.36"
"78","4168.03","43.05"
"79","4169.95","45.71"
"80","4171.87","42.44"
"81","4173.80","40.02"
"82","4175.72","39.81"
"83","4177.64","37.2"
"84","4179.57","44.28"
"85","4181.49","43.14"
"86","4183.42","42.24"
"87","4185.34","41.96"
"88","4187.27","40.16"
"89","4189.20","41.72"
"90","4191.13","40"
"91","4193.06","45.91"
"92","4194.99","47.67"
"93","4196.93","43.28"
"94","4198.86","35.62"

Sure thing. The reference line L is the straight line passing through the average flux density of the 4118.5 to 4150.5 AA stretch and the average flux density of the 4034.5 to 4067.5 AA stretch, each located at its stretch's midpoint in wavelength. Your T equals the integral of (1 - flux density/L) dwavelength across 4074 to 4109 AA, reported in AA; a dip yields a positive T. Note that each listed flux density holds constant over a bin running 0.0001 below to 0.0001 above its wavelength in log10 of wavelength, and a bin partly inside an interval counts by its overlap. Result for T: 2.40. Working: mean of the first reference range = 43.1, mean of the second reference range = 41.3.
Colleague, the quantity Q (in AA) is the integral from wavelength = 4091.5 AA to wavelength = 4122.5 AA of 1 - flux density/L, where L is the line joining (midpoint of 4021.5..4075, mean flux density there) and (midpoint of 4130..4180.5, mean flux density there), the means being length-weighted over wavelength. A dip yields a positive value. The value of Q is 2.6 AA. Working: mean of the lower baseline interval 42.5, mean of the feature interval 38.6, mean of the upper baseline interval 41.9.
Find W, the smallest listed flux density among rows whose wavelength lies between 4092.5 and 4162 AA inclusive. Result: 31.2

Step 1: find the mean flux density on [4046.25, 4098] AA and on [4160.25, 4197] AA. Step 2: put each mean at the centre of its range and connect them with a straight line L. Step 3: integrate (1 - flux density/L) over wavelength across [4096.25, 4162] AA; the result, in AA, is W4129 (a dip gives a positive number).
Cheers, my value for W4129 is 3.2 AA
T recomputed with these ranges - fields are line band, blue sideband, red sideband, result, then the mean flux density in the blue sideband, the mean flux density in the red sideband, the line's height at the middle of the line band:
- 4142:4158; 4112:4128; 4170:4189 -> 0.53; 40.5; 41.5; 41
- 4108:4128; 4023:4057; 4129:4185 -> 0.98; 43.2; 41.9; 42.3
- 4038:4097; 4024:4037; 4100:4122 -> -1.13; 42.4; 39.6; 41.1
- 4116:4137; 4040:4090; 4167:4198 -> 0.72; 42.5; 42.4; 42.5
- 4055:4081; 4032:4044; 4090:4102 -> -1.54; 44.3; 35.5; 39.8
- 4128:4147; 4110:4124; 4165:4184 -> -0.28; 40.8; 41.9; 41.2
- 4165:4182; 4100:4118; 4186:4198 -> 0.07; 38.8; 43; 42.1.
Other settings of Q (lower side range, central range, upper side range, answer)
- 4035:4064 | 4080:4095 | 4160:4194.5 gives 0.6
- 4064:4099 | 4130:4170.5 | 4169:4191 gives -0.8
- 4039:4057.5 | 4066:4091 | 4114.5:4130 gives 0.4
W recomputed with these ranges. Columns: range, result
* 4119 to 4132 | 34.96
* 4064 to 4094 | 35.93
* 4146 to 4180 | 37.2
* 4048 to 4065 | 35.51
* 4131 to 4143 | 40.94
